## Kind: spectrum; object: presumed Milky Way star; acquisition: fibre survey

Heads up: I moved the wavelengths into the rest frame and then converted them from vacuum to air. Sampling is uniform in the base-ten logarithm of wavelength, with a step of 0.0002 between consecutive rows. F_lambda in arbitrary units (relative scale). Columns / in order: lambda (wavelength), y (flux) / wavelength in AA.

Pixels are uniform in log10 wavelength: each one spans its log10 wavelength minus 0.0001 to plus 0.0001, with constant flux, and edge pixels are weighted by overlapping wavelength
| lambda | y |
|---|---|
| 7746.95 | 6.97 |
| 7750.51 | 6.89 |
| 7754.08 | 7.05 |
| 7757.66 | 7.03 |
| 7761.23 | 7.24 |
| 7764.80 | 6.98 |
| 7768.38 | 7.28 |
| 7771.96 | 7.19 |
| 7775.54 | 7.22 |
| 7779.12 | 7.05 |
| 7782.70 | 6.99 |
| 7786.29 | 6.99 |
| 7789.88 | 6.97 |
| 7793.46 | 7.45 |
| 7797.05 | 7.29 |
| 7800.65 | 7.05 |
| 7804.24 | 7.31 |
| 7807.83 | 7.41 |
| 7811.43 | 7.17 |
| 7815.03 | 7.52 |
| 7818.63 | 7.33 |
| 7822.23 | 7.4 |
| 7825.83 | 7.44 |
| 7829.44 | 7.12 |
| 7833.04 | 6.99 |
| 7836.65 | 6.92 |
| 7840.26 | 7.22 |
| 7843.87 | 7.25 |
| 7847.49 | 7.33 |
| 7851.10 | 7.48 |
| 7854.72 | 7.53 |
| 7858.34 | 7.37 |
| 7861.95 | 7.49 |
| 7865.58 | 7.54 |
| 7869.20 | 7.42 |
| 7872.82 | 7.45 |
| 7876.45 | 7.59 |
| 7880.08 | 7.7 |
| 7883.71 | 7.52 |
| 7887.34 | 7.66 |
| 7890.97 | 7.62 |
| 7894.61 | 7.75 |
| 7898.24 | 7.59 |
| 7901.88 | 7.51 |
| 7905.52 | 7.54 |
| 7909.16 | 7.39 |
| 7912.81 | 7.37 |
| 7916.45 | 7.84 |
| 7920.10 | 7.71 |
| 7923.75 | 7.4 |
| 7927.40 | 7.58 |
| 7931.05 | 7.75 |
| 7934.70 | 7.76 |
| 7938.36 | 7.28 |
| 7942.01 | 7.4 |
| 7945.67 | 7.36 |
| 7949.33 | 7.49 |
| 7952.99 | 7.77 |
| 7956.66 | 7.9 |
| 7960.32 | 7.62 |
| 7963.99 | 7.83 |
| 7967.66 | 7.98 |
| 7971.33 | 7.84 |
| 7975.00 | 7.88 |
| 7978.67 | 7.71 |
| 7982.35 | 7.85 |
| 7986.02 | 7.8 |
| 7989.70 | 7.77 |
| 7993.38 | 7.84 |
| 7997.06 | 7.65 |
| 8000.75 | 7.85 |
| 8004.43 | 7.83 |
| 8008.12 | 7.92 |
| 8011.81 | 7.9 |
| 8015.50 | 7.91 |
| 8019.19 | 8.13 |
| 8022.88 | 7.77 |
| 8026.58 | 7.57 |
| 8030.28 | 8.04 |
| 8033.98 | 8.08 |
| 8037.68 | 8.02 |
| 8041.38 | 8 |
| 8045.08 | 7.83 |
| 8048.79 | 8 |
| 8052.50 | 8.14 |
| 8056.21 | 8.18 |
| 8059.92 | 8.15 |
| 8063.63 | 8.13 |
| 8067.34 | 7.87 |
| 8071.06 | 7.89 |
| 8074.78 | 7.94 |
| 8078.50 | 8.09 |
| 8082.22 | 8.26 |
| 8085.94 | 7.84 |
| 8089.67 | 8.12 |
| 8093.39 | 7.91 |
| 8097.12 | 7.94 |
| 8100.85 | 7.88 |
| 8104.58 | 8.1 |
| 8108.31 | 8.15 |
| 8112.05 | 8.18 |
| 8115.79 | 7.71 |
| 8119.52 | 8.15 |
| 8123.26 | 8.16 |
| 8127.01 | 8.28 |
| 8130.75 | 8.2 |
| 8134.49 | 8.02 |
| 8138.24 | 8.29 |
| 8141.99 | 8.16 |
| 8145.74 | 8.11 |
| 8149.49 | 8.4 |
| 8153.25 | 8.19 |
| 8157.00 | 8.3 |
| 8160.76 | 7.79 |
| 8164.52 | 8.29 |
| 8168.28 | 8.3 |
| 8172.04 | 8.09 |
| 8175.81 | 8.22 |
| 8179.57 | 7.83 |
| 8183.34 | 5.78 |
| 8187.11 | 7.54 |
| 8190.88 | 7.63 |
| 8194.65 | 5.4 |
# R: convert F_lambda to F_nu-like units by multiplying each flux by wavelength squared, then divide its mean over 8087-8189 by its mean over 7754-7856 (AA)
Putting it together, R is 1.21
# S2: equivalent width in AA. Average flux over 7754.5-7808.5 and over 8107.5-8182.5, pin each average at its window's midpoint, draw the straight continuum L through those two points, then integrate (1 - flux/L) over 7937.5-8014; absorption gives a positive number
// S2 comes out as -0.79 AA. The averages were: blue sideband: 7.16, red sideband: 8.11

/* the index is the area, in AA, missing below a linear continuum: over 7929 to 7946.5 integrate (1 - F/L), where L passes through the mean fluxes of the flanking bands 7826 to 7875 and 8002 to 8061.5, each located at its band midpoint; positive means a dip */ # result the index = 0.3 AA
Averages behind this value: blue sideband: 7.32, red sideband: 7.96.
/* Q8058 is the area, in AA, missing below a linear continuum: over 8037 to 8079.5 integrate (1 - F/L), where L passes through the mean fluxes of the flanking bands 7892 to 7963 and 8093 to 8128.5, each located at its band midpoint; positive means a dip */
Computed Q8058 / -0.56 AA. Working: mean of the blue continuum 7.58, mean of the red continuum 8.05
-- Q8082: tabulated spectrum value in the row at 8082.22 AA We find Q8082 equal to 8.26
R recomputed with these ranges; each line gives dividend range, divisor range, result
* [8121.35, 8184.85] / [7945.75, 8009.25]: 1.08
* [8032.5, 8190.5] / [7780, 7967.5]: 1.14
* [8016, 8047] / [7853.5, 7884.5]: 1.10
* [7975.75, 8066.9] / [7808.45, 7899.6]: 1.11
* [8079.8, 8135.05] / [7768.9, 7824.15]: 1.21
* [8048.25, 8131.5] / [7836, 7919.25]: 1.13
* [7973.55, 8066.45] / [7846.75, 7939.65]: 1.08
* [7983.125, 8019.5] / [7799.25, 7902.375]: 1.10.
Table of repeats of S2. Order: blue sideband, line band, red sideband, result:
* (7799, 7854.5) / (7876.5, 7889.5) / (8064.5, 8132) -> -0.3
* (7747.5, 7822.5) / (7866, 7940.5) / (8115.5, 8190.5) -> -1.3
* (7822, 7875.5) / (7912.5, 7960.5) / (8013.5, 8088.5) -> 0.2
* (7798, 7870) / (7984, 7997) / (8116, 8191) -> -0.2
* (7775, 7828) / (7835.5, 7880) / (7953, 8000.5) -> 0.1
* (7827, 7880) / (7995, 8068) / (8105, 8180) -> -1.0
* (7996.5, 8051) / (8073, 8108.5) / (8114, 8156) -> 0.2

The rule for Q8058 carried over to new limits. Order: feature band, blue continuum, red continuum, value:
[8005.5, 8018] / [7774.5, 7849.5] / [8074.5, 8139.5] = -0.2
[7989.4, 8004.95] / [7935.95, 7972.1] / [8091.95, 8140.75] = -0.1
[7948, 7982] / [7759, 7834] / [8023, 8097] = -0.3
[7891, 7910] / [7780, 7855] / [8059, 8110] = -0.2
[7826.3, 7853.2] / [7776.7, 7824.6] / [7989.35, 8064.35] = 0.5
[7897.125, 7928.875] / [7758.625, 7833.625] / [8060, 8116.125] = -0.1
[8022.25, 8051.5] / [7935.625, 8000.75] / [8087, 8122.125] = -0.2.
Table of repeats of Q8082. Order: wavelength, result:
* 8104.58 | 8.1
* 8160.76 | 7.79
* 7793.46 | 7.45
